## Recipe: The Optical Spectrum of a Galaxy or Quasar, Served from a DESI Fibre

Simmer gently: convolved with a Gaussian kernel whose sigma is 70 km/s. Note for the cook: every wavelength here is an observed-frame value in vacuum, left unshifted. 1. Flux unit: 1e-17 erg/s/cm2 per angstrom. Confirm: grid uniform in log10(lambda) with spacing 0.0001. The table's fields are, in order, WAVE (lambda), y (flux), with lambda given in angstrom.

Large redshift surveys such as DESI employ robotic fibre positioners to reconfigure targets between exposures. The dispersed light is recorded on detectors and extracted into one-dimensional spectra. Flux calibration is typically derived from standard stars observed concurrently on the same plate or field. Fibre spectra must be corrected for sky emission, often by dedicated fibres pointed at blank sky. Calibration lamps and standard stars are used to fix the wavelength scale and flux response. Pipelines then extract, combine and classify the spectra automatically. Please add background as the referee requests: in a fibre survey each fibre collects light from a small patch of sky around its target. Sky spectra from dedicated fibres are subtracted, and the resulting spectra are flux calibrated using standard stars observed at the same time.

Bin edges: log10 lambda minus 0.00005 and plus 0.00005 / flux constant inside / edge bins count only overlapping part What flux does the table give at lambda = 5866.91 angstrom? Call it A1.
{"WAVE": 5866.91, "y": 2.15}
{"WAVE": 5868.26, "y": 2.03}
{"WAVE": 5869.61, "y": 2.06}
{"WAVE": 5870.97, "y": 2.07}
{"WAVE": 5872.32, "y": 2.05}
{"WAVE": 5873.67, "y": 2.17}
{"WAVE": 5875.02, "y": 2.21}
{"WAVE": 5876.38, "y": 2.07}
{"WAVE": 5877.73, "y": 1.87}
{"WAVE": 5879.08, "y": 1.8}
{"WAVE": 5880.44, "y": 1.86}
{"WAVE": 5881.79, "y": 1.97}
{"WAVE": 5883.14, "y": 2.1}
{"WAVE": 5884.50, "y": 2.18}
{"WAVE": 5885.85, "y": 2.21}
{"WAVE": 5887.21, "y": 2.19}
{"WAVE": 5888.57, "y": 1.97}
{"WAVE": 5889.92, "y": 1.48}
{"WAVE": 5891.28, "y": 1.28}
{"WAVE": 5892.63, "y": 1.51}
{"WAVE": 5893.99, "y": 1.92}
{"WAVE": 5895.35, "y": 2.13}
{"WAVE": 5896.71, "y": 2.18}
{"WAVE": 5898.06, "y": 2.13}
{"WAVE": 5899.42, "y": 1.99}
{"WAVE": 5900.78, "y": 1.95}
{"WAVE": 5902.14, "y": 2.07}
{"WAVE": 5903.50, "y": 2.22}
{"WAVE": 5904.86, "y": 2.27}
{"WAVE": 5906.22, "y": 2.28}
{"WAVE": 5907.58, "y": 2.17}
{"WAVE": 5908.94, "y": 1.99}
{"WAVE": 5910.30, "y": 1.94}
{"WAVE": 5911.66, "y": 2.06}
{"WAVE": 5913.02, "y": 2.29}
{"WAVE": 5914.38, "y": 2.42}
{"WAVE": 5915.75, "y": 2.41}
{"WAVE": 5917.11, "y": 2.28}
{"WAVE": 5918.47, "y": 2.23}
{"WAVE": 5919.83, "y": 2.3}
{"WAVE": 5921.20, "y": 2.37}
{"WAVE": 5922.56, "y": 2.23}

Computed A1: 2.15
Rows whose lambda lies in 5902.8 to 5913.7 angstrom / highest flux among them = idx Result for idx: 2.29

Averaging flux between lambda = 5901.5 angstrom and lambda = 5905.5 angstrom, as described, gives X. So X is 2.19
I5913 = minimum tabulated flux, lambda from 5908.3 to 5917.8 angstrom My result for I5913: 1.94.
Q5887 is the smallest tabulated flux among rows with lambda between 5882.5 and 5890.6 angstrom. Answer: 1.48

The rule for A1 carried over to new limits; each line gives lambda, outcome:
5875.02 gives 2.21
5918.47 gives 2.23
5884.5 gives 2.18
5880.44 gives 1.86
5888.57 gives 1.97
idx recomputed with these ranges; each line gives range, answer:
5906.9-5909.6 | 2.17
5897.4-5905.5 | 2.27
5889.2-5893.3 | 1.51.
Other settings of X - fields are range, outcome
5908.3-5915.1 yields 2.14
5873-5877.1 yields 2.15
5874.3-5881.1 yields 1.96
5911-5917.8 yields 2.29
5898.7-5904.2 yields 2.06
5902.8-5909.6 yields 2.19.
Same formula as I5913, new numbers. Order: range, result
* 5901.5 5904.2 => 2.07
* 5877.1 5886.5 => 1.8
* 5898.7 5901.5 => 1.95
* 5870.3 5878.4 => 1.87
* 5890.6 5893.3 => 1.28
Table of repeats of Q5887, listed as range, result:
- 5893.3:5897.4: 1.92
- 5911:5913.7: 2.06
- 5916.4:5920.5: 2.23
